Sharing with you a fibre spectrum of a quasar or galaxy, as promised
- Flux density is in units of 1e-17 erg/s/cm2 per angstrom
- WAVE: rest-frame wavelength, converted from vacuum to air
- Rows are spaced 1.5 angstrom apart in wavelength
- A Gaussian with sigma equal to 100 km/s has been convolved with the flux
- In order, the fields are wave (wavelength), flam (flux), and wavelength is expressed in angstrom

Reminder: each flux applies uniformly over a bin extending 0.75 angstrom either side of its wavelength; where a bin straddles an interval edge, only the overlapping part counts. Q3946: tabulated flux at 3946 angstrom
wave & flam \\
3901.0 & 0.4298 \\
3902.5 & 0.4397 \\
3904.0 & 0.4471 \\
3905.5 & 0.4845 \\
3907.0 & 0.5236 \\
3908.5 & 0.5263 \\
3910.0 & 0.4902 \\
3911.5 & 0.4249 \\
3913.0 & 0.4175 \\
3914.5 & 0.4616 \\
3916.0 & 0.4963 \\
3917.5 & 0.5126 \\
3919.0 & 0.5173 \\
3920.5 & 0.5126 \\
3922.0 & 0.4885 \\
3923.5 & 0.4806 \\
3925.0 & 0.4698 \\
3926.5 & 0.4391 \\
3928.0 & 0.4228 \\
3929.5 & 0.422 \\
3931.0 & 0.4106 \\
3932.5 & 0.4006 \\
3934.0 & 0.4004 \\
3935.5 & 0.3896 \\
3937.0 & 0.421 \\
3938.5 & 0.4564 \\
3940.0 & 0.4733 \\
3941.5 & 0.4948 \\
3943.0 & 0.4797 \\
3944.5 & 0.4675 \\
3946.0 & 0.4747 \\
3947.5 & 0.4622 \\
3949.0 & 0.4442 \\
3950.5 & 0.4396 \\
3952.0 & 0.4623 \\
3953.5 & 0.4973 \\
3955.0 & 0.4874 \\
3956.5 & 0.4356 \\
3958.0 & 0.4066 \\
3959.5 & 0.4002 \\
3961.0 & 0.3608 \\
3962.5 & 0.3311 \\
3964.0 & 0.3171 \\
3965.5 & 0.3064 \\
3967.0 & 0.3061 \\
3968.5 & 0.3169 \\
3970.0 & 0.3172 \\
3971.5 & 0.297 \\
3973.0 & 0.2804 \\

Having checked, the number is 0.4747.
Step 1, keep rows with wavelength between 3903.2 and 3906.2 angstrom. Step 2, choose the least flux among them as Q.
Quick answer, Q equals 0.4471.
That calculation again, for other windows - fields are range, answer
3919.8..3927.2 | 0.4391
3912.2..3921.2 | 0.4175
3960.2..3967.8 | 0.3061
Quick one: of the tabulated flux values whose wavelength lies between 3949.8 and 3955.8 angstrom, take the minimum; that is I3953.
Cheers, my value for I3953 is 0.4396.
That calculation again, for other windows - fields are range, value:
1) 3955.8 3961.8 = 0.3608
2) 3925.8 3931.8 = 0.4106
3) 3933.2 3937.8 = 0.3896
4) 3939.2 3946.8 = 0.4675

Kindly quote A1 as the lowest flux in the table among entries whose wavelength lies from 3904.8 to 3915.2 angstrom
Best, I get 0.4175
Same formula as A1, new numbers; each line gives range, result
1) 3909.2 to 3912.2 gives 0.4249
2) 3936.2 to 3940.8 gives 0.421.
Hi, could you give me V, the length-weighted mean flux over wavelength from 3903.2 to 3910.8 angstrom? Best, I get 0.494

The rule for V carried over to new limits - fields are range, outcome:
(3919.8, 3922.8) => 0.5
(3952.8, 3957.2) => 0.474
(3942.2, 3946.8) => 0.474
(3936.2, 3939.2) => 0.438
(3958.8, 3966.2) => 0.343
